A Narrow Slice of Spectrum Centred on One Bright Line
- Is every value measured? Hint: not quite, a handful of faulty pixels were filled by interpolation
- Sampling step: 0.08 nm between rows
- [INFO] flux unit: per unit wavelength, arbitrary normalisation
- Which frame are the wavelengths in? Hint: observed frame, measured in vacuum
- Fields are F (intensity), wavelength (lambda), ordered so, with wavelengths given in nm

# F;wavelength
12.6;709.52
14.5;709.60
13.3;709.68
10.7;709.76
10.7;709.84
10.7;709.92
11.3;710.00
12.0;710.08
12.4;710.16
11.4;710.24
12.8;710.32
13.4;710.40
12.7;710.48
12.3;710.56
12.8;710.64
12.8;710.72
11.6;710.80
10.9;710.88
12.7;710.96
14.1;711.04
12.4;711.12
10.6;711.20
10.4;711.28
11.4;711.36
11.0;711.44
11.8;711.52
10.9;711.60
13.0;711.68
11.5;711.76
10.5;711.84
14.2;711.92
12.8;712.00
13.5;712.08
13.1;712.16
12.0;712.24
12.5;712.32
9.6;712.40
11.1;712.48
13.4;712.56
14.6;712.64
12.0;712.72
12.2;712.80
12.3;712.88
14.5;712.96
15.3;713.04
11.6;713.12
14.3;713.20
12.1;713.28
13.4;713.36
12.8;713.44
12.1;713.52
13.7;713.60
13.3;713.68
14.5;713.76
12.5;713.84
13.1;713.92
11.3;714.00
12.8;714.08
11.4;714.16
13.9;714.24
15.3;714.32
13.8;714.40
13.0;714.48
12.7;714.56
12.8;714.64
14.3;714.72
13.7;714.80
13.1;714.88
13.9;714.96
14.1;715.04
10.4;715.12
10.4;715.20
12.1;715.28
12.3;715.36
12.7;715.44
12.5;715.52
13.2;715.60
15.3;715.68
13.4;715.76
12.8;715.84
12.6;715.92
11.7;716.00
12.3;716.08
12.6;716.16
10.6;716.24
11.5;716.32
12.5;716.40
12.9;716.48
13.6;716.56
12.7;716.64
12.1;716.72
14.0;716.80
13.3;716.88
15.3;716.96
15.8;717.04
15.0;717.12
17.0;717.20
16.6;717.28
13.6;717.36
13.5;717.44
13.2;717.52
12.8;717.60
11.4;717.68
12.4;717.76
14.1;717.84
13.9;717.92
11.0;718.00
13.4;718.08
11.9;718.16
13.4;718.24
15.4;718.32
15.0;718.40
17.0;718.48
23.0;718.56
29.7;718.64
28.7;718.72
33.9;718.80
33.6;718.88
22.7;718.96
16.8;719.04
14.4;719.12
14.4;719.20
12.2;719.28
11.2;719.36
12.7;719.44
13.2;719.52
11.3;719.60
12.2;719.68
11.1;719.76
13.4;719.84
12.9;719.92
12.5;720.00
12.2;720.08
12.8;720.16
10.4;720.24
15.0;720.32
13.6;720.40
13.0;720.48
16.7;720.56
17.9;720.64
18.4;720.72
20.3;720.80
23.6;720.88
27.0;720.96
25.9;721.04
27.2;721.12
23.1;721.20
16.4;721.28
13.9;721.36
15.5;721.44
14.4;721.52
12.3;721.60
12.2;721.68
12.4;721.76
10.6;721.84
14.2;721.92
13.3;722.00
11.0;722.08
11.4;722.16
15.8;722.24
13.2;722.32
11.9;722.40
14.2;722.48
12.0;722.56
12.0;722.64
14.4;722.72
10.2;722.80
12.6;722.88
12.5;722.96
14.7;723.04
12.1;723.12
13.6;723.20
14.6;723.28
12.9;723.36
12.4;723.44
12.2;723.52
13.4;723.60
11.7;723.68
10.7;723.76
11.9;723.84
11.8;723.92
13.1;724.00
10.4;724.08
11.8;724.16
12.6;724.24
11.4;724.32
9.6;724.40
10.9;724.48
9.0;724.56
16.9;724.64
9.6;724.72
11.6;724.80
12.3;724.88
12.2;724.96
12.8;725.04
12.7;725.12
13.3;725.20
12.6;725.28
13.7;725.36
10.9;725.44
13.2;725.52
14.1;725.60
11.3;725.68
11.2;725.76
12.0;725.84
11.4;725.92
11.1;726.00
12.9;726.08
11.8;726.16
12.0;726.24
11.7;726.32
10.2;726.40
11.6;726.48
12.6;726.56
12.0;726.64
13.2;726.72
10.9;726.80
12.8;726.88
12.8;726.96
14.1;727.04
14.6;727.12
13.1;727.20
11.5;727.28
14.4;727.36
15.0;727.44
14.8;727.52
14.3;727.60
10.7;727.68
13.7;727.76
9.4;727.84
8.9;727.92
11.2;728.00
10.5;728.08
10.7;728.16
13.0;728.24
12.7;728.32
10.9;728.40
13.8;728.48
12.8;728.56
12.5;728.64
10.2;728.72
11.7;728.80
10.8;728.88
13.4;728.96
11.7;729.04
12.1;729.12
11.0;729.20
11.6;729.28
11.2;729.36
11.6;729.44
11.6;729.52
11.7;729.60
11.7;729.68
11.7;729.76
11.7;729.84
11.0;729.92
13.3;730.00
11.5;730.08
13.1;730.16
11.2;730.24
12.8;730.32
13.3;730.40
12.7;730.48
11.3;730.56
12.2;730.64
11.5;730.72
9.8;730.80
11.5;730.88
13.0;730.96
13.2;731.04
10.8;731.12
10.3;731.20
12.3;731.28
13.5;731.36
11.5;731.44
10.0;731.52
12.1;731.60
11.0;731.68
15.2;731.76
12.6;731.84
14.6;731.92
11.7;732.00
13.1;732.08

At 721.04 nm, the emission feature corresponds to [N II]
